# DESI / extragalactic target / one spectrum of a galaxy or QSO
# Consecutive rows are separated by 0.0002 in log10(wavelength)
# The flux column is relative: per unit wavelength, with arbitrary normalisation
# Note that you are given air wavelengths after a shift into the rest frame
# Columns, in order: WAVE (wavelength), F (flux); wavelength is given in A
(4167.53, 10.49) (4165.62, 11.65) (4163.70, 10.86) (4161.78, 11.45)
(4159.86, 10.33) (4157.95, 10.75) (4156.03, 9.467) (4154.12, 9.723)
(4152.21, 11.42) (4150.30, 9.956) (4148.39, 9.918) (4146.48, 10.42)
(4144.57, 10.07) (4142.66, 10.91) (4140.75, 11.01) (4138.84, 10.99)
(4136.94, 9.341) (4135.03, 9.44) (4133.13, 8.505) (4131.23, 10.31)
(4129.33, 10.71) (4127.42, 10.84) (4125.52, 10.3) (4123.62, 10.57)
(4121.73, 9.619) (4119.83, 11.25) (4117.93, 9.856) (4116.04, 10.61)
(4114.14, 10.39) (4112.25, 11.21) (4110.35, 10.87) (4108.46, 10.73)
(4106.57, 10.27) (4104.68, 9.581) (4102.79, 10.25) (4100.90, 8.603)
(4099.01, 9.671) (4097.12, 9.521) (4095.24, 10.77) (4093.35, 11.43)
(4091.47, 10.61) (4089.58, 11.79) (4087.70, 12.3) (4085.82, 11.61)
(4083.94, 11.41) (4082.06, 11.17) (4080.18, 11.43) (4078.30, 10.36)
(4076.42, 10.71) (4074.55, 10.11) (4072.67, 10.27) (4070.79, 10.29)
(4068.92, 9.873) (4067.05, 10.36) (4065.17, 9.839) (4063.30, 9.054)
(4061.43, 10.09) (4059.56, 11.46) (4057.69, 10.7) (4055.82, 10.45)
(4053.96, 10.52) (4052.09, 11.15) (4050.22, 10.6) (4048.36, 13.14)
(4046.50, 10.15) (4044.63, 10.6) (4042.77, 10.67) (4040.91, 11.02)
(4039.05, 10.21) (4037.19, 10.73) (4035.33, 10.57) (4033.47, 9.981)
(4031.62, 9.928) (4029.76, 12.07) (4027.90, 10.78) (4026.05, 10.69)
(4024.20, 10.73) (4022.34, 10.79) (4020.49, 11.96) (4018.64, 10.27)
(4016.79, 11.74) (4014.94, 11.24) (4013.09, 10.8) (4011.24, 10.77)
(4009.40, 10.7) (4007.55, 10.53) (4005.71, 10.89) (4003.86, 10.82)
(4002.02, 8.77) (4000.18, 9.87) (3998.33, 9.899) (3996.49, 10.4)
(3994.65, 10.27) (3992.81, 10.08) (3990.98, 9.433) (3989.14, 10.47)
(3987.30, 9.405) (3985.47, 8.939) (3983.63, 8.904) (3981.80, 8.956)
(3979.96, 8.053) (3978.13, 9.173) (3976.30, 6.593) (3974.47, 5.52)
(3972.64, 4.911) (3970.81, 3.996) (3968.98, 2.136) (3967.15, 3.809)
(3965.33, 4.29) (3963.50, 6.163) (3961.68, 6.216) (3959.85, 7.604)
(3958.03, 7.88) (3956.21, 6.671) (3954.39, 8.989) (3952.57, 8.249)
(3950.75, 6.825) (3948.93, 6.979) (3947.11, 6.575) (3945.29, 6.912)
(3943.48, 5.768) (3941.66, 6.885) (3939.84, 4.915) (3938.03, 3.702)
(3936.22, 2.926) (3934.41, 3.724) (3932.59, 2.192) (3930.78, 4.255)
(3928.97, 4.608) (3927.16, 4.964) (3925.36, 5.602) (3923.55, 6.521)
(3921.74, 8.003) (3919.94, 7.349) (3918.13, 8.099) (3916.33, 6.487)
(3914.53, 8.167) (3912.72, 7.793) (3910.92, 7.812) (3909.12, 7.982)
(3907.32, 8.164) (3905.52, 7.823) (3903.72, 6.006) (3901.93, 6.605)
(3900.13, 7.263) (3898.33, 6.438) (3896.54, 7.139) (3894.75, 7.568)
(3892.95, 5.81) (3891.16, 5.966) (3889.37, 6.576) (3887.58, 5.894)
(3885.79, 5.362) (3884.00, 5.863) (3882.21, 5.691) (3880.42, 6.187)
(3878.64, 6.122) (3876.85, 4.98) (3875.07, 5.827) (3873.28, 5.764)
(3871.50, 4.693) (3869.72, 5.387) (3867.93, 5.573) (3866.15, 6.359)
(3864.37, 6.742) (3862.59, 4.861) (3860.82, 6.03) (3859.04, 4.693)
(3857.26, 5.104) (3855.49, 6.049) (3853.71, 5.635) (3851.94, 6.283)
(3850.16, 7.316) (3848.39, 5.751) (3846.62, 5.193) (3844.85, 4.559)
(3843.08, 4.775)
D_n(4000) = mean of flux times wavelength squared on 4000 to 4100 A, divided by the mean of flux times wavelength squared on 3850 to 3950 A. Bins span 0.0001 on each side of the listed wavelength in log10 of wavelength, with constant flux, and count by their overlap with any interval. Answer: 1.90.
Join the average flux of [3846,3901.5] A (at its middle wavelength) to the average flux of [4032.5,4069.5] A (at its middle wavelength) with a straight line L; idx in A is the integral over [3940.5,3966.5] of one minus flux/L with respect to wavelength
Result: 3.9 A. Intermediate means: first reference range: 5.95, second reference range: 10.6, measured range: 6.81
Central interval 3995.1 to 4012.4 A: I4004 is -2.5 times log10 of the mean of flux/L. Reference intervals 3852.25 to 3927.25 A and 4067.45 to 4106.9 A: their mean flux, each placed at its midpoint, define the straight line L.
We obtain -0.171 mag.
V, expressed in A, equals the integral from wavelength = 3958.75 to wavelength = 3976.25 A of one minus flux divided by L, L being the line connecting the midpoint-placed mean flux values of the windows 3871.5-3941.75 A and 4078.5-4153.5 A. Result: 5.4 A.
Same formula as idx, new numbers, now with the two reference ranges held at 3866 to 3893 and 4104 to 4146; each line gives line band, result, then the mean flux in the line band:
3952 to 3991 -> 2.3 A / 7.05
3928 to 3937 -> 4.2 A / 3.56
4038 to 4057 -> -4.2 A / 10.9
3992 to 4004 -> -3.0 A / 9.96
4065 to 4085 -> -2.5 A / 10.6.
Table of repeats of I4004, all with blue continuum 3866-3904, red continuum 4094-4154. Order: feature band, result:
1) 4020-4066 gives -0.21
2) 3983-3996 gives -0.22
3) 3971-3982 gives 0.12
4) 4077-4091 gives -0.19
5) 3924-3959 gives 0.23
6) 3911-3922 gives -0.16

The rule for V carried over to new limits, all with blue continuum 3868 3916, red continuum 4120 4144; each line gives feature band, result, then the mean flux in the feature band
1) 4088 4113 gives -1.8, 10.4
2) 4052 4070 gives -2.3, 10.3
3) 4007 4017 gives -3.1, 10.9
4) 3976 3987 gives -1.0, 8.6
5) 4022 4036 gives -3.3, 10.7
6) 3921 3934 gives 3.6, 5.07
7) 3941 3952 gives 1.0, 6.7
